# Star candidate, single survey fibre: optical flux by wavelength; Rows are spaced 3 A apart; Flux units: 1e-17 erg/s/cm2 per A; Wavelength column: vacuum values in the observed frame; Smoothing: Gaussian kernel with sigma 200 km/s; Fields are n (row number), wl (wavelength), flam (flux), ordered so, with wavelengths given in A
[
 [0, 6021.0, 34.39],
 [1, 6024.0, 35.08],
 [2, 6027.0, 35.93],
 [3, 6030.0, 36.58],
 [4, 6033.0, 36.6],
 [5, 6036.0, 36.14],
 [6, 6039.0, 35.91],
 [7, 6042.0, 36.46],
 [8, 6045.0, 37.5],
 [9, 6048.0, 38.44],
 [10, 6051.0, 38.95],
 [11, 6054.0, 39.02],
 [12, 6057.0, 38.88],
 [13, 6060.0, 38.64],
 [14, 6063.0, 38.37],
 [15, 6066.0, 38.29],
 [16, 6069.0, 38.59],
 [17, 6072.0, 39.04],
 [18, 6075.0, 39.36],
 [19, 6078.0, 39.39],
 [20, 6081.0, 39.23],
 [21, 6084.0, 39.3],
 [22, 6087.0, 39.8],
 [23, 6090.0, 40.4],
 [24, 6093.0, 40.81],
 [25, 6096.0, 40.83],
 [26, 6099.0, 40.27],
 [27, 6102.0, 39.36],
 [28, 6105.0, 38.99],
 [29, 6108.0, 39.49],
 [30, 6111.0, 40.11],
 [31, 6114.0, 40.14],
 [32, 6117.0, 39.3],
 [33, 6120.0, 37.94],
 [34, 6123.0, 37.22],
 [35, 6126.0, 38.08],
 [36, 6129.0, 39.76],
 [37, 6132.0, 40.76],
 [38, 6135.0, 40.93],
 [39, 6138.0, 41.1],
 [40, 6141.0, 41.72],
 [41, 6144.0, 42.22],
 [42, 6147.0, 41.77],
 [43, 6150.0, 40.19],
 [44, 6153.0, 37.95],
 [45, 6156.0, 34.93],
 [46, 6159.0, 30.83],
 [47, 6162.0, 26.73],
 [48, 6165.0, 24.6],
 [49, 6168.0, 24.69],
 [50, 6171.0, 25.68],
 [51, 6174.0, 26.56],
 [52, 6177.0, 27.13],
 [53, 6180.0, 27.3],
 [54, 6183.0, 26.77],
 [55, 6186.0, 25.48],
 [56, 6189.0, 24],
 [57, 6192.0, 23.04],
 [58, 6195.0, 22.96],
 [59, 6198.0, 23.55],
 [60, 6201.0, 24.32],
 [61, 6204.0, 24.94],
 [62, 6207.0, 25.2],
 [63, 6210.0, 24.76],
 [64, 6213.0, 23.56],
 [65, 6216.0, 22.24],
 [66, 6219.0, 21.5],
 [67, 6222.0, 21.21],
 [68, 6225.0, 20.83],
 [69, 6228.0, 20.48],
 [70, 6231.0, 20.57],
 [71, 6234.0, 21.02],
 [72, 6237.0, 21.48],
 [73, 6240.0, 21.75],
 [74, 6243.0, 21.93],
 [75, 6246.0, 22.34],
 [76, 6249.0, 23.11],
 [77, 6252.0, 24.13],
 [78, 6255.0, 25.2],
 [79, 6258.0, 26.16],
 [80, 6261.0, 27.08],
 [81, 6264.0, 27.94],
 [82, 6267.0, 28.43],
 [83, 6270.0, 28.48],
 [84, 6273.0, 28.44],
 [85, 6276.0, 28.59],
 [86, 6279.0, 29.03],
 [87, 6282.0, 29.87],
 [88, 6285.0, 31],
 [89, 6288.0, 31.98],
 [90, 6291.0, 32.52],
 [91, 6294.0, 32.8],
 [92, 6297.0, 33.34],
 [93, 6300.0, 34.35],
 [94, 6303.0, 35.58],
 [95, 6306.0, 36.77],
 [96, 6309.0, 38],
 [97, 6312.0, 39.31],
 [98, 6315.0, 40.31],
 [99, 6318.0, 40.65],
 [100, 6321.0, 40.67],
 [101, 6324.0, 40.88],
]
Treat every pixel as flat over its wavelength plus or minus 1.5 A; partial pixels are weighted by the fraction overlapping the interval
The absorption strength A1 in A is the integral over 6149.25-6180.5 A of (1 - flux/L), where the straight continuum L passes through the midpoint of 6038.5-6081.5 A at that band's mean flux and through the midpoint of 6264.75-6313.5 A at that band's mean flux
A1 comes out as 5.4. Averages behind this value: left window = 38.4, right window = 32.3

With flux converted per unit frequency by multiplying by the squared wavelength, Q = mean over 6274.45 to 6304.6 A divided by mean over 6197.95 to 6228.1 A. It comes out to 1.4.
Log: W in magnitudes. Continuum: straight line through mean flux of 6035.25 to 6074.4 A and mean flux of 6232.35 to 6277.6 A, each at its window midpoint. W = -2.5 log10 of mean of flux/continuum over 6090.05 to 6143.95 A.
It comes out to -0.173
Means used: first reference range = 38.1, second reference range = 25.1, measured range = 39.9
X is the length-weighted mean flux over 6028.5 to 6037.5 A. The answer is 36.4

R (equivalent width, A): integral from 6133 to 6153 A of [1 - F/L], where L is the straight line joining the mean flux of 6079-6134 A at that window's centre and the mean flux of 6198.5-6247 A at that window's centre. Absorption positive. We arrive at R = -4.04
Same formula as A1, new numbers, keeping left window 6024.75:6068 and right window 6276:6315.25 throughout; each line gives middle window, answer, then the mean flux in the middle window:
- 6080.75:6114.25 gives -2.9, 39.9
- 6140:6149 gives -1.4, 41.8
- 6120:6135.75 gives -1.2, 39.1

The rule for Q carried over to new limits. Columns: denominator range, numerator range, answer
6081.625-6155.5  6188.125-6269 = 0.61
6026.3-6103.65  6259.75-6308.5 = 0.87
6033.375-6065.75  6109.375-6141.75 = 1.08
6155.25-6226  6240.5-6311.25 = 1.21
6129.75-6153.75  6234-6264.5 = 0.60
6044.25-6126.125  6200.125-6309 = 0.72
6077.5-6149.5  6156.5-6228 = 0.63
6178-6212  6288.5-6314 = 1.47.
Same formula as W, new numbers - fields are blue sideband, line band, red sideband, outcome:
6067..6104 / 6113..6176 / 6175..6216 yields -0.13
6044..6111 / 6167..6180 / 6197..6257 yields 0.10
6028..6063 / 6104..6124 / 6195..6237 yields -0.23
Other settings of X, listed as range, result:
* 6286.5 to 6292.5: 32.2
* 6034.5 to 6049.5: 36.9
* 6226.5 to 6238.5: 20.9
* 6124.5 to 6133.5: 39.5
